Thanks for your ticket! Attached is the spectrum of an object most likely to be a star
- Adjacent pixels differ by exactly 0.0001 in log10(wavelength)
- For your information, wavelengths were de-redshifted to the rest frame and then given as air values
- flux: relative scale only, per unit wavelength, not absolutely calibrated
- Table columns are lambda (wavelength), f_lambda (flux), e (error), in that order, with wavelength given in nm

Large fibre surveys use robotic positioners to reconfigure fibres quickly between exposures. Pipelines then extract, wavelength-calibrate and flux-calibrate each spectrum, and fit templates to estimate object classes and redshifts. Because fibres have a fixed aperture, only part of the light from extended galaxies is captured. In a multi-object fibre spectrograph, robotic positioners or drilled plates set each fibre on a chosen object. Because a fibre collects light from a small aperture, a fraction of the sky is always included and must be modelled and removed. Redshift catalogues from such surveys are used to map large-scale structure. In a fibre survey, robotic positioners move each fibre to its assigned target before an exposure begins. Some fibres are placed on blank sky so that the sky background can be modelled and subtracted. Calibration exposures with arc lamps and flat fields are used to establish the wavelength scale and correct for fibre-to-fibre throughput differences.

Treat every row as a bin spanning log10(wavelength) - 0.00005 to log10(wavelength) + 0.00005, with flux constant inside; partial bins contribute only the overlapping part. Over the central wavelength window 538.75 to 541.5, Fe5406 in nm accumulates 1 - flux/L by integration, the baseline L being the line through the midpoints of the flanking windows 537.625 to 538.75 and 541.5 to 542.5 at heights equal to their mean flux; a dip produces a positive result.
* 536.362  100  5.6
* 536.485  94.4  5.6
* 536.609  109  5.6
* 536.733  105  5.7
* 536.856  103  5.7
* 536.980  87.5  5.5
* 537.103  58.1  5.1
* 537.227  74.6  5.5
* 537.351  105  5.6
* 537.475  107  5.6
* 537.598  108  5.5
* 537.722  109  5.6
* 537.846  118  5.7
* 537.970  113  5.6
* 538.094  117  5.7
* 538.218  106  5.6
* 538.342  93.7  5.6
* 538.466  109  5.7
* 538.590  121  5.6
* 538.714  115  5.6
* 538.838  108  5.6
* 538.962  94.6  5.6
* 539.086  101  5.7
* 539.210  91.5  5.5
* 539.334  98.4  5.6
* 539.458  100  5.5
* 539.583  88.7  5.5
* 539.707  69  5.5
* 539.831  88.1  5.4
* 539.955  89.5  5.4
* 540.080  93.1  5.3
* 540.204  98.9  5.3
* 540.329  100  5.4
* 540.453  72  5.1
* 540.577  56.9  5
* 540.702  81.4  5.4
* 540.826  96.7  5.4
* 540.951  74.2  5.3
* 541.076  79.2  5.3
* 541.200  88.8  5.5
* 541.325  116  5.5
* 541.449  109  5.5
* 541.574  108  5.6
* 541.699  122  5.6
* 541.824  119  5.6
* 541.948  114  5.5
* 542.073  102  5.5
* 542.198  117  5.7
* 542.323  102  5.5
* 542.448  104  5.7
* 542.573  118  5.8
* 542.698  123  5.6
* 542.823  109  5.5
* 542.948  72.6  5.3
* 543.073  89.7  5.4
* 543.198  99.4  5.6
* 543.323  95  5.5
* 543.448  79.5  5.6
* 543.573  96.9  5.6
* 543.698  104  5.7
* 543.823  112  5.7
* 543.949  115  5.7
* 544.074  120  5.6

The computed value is 0.50 nm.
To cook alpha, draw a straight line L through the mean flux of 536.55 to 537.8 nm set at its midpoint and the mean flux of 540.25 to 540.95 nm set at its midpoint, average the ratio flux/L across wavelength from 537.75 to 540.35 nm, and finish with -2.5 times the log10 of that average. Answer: -0.14 mag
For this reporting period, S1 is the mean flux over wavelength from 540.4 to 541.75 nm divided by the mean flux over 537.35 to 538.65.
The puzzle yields 0.8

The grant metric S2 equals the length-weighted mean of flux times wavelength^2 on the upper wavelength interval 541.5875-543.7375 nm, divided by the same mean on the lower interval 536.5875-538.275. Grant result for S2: 1.0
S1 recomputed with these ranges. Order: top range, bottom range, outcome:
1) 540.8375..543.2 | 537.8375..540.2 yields 1.03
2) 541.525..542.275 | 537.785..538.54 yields 1.04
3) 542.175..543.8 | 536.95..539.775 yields 1.01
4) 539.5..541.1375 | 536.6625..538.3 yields 0.83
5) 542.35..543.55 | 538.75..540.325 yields 1.05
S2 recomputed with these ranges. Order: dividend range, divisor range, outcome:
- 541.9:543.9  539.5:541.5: 1.18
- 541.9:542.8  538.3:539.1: 1.06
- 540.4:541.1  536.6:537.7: 0.82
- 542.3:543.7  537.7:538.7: 0.91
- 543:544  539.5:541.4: 1.15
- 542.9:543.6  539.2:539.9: 1.01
